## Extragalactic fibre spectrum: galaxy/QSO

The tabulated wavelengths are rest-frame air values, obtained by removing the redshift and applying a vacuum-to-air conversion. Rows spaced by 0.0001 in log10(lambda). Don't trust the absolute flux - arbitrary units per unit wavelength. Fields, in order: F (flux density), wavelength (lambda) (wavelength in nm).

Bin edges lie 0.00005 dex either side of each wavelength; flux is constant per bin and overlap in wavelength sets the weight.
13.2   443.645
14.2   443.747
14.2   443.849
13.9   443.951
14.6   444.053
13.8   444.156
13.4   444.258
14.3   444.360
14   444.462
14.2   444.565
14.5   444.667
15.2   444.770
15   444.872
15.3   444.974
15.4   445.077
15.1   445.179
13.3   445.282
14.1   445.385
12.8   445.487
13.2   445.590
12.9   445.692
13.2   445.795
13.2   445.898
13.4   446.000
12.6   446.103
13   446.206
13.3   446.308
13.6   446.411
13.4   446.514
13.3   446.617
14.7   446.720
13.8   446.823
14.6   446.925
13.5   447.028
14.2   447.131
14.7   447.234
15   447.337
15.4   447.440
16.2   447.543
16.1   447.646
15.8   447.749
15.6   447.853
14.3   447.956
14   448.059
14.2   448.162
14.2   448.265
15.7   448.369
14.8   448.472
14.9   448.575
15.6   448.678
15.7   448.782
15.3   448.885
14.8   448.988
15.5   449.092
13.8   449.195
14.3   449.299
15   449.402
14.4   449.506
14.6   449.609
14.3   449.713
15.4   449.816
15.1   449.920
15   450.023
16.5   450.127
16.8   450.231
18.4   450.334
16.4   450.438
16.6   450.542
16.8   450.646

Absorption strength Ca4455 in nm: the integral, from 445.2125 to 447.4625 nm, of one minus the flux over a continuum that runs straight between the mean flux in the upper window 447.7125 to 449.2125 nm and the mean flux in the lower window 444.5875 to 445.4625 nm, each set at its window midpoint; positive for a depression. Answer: 0.17 nm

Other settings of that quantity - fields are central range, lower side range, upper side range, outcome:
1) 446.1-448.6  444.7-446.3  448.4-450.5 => 0.01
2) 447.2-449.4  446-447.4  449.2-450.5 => -0.06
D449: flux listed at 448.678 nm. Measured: 15.6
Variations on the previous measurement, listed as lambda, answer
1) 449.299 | 14.3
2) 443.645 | 13.2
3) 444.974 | 15.3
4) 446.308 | 13.3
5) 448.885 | 15.3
